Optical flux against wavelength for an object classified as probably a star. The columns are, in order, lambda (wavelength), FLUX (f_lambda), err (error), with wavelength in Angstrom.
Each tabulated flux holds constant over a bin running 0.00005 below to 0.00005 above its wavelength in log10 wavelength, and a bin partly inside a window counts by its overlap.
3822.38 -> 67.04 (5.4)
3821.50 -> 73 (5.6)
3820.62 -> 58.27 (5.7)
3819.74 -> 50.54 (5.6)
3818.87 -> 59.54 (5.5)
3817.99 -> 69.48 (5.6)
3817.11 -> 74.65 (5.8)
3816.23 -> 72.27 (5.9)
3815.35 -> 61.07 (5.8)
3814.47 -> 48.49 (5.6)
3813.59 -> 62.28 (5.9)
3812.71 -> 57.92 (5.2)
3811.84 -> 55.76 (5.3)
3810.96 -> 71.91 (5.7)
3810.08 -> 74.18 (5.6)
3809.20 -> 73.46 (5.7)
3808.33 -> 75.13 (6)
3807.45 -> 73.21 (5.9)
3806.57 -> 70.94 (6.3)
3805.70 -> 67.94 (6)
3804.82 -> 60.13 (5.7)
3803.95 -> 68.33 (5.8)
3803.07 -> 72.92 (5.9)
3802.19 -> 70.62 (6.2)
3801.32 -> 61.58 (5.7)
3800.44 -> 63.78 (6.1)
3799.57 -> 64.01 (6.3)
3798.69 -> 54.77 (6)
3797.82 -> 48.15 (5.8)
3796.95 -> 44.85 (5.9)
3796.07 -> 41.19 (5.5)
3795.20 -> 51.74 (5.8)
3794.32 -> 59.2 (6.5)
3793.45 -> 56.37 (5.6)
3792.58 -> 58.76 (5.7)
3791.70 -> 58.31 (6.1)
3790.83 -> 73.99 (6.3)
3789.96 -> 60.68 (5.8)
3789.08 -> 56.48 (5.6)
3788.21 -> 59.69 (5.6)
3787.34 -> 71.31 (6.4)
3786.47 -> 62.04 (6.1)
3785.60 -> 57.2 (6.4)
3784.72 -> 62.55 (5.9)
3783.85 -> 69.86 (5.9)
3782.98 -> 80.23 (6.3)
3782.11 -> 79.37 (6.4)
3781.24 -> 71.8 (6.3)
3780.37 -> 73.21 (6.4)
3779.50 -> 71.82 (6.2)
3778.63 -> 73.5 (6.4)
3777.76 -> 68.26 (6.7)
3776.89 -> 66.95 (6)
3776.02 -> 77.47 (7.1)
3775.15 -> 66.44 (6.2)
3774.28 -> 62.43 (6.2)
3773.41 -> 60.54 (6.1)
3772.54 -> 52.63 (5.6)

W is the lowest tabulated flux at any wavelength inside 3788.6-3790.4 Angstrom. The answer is 56.48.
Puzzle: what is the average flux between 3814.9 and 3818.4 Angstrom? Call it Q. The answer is 69.2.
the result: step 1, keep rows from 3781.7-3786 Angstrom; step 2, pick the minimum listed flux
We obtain 57.2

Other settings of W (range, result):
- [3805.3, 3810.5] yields 67.94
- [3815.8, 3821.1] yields 50.54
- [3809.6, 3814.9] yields 48.49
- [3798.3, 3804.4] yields 54.77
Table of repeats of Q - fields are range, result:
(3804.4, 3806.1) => 63.8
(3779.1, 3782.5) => 74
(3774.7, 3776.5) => 71.7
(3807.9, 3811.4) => 73.7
